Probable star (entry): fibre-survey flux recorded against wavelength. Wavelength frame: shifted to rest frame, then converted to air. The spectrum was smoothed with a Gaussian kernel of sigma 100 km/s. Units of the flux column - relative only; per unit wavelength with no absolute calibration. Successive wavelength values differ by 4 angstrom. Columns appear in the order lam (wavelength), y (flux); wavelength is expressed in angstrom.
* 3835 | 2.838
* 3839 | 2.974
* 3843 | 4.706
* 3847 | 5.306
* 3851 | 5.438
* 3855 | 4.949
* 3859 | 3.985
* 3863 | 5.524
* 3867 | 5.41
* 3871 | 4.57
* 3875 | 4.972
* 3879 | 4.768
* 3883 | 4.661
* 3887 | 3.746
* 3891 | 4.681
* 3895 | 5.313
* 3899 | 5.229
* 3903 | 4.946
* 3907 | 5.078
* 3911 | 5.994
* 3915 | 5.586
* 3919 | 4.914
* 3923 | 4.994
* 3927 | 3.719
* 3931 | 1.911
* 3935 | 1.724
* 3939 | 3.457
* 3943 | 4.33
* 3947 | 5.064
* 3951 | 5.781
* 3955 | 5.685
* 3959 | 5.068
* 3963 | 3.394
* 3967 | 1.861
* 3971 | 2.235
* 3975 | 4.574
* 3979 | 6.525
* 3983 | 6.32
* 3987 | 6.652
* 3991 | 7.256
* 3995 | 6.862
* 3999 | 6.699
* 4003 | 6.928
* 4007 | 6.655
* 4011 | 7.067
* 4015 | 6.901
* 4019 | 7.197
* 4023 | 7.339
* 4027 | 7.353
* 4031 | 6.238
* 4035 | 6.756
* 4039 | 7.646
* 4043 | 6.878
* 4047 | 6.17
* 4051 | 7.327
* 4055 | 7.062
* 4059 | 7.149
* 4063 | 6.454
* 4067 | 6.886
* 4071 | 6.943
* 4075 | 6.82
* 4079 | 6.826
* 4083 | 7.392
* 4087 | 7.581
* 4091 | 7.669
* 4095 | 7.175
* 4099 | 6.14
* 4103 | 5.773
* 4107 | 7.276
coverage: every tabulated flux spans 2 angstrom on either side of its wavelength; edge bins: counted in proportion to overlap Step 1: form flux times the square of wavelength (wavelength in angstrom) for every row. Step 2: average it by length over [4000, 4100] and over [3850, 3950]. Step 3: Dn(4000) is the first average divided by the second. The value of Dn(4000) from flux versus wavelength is 1.64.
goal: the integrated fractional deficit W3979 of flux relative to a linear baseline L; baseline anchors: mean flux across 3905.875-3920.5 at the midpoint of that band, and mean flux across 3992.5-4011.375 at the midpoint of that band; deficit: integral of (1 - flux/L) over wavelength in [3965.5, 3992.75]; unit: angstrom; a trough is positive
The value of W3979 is 5.9 angstrom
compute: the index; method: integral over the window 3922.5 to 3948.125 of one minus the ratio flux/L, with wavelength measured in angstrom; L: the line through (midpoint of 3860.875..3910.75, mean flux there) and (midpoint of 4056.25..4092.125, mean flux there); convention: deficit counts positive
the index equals 9.5 angstrom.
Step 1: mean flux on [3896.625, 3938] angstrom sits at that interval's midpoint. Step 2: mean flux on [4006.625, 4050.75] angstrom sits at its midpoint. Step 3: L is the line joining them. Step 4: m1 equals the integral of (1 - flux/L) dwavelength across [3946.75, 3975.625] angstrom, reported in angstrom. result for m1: 6.5 angstrom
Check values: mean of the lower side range 4.39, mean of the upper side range 6.95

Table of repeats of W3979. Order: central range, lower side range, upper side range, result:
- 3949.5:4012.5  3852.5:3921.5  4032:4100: 4.9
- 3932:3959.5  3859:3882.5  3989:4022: 8.0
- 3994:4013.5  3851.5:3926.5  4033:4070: -1.5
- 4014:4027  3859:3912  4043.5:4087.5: -1.5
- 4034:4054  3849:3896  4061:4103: -1.3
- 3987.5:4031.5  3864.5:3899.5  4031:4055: -3.4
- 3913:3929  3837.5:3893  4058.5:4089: 1.5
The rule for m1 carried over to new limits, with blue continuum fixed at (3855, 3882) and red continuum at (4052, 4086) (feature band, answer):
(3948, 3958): 0.27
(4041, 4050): 0.15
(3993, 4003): -0.93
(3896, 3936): 6.28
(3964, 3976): 6.36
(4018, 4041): -1.85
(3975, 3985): -0.02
